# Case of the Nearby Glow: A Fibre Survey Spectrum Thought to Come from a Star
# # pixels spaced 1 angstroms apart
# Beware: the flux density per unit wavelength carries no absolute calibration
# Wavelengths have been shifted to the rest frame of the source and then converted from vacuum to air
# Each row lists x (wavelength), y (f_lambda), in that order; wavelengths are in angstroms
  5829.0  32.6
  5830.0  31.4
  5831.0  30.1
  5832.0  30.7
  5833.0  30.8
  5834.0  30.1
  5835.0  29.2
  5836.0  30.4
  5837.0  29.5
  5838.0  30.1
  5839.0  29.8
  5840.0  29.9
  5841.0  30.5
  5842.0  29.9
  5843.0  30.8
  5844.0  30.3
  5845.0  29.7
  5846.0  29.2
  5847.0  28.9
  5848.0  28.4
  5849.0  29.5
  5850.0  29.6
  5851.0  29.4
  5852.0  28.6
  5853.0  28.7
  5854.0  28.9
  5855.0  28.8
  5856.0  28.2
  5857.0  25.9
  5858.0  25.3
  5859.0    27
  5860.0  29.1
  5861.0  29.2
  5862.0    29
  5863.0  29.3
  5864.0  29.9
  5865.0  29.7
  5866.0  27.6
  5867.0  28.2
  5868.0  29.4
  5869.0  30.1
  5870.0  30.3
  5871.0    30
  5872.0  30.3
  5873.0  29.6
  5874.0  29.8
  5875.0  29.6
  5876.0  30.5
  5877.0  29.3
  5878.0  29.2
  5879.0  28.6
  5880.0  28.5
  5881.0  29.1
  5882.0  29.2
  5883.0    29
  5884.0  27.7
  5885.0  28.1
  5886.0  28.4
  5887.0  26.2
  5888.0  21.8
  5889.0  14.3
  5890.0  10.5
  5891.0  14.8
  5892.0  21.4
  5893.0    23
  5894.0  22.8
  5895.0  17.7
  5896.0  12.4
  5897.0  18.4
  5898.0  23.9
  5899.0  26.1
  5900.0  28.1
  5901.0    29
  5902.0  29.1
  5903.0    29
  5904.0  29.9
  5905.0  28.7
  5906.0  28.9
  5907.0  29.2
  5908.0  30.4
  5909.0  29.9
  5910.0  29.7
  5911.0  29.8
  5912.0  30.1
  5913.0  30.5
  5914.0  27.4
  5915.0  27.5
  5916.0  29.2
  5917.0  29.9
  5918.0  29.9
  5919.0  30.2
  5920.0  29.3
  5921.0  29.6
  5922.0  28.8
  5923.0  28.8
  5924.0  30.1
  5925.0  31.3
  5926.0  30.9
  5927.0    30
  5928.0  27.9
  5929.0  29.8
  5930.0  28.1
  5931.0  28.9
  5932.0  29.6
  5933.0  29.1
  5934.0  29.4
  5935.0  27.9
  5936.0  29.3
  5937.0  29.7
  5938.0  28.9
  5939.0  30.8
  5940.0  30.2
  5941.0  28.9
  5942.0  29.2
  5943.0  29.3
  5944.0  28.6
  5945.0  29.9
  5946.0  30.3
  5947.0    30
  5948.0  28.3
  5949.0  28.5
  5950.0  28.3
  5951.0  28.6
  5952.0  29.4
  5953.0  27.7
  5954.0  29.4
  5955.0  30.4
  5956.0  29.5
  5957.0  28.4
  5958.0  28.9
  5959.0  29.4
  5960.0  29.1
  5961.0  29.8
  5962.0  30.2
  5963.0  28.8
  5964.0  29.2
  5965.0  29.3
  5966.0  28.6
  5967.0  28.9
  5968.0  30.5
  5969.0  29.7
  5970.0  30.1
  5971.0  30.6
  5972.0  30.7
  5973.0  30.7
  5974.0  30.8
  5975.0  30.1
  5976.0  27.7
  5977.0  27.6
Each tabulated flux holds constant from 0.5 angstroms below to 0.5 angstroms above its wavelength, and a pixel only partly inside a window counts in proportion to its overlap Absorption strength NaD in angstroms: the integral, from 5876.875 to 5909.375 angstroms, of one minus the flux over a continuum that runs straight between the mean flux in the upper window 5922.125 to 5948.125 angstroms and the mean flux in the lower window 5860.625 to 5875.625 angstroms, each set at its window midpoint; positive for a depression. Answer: 4.7 angstroms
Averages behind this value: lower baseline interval 29.5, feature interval 25.2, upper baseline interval 29.4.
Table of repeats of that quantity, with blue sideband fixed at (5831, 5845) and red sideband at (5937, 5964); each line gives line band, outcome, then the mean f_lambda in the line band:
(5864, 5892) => 2.7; 27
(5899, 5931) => 0.2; 29.3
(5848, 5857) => 0.4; 28.8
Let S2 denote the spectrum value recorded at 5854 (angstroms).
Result 28.9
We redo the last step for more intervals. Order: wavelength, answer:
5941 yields 28.9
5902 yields 29.1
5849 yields 29.5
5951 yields 28.6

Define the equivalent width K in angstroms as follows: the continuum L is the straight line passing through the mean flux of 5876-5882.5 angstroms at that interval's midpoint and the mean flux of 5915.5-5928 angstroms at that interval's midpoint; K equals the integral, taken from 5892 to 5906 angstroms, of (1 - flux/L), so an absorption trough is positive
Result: 2.3 angstroms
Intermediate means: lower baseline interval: 29.1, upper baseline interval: 29.8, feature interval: 24.5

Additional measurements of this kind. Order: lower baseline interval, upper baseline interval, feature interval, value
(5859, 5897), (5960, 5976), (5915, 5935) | -1.0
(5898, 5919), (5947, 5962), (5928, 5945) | -0.1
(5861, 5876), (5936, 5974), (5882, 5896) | 3.6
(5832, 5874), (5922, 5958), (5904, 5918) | 0.0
